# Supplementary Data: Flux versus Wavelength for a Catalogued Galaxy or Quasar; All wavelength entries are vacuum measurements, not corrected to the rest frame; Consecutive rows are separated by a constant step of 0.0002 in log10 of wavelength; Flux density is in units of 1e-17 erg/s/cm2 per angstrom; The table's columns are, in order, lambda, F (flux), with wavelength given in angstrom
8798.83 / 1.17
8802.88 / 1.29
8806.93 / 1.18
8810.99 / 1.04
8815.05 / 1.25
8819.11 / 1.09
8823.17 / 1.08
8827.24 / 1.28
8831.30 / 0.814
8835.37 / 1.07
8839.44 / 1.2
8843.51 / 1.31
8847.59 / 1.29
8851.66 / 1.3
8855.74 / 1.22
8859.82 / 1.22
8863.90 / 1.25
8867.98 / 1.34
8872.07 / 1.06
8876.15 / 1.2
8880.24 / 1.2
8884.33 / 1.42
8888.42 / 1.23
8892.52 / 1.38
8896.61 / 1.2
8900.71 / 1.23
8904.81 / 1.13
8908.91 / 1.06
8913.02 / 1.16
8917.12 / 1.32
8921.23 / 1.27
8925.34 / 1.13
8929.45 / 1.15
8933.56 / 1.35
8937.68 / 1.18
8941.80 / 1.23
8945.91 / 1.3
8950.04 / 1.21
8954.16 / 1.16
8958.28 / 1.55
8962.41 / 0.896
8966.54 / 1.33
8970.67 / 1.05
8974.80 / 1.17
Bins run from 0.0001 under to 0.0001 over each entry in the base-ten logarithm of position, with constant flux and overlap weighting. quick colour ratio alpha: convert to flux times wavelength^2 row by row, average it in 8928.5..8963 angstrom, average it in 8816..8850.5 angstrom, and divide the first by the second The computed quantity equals 1.11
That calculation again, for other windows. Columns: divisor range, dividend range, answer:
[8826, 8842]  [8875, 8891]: 1.18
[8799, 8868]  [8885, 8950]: 1.05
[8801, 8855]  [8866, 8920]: 1.06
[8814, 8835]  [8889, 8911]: 1.12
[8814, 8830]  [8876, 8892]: 1.13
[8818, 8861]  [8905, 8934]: 1.04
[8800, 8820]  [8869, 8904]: 1.07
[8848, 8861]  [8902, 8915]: 0.91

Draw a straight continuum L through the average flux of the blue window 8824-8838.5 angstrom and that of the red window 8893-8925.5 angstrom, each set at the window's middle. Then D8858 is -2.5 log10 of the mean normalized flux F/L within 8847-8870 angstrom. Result -0.142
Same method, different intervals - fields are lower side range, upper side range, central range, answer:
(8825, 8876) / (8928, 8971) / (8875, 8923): -0.020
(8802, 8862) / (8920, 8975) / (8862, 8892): -0.054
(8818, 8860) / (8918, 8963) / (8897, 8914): 0.058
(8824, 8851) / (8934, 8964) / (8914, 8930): -0.006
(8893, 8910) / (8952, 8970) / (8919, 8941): -0.016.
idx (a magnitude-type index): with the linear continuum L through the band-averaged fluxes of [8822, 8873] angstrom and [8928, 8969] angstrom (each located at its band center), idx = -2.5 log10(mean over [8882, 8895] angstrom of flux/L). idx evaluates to -0.11 mag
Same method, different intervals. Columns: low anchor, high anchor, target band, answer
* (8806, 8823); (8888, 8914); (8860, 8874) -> -0.04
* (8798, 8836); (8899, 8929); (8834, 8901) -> -0.08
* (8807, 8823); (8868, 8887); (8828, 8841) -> 0.11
